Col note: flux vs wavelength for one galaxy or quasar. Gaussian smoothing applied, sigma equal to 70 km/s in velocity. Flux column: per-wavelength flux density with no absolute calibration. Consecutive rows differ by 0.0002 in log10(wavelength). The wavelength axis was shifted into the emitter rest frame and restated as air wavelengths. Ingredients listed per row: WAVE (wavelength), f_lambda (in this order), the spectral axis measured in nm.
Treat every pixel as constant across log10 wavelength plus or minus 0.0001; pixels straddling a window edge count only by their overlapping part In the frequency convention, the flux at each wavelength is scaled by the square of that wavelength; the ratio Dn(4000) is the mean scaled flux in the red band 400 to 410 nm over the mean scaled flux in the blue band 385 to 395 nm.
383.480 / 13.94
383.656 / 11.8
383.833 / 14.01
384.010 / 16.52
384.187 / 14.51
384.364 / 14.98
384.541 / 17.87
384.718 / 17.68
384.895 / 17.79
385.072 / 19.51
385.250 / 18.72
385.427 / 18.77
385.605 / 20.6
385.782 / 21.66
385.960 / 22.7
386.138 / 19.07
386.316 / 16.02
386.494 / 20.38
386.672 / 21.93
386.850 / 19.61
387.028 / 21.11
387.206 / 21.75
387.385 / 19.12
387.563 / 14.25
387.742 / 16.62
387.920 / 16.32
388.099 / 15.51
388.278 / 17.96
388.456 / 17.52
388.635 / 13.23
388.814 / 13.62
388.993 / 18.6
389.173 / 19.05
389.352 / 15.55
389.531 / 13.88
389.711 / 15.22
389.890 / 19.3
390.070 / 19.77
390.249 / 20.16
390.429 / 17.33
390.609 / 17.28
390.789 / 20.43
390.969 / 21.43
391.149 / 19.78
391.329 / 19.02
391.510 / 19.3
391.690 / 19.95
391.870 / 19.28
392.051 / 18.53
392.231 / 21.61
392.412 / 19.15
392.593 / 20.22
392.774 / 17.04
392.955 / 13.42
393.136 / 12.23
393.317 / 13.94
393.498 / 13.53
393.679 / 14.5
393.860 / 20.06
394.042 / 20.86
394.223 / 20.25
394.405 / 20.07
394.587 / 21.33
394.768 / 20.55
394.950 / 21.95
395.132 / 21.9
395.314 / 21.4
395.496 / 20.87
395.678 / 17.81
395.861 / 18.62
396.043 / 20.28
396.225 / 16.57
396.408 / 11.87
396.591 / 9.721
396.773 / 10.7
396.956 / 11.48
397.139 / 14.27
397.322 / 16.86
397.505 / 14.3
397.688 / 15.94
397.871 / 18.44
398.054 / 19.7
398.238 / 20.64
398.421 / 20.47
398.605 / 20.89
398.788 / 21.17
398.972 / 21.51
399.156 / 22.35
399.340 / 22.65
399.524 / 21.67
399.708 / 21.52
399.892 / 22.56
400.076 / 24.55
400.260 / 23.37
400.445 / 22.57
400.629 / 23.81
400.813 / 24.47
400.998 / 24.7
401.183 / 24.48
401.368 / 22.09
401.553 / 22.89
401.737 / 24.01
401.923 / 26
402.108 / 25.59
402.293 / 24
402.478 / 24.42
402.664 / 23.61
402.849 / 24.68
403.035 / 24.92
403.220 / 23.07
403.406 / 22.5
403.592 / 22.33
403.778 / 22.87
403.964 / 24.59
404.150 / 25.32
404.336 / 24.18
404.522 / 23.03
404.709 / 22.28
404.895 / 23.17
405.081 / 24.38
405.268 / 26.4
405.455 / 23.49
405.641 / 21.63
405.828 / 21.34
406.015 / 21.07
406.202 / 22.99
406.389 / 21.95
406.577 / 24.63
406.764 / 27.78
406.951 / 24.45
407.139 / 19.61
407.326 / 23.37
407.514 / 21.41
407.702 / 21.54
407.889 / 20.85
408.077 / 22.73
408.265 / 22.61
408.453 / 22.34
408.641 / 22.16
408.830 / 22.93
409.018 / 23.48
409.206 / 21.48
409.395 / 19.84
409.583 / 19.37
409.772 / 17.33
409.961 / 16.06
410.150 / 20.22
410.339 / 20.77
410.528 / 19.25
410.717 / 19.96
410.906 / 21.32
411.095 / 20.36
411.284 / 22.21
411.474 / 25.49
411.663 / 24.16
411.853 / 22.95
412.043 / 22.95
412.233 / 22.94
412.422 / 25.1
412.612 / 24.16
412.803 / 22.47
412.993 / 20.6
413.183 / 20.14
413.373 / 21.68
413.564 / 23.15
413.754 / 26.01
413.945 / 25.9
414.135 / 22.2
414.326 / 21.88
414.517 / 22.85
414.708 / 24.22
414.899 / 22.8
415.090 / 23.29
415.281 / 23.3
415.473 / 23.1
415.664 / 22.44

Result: 1.3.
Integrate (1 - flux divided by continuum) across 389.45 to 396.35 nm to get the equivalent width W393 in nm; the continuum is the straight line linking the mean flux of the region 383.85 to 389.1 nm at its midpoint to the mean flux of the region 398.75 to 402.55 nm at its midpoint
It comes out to 0.61 nm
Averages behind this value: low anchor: 18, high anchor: 23.4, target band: 18.6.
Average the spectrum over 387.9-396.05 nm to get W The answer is 18.3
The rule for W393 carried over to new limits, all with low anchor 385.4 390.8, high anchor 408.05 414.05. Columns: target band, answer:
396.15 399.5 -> 0.42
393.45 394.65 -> 0.02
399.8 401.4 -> -0.27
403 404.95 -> -0.25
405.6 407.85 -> -0.15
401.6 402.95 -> -0.27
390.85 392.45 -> -0.09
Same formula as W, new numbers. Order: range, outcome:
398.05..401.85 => 22.6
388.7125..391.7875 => 18.2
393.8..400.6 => 19.3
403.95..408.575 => 23.1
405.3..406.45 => 22.3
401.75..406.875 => 23.8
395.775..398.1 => 15.2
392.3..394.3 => 16.9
